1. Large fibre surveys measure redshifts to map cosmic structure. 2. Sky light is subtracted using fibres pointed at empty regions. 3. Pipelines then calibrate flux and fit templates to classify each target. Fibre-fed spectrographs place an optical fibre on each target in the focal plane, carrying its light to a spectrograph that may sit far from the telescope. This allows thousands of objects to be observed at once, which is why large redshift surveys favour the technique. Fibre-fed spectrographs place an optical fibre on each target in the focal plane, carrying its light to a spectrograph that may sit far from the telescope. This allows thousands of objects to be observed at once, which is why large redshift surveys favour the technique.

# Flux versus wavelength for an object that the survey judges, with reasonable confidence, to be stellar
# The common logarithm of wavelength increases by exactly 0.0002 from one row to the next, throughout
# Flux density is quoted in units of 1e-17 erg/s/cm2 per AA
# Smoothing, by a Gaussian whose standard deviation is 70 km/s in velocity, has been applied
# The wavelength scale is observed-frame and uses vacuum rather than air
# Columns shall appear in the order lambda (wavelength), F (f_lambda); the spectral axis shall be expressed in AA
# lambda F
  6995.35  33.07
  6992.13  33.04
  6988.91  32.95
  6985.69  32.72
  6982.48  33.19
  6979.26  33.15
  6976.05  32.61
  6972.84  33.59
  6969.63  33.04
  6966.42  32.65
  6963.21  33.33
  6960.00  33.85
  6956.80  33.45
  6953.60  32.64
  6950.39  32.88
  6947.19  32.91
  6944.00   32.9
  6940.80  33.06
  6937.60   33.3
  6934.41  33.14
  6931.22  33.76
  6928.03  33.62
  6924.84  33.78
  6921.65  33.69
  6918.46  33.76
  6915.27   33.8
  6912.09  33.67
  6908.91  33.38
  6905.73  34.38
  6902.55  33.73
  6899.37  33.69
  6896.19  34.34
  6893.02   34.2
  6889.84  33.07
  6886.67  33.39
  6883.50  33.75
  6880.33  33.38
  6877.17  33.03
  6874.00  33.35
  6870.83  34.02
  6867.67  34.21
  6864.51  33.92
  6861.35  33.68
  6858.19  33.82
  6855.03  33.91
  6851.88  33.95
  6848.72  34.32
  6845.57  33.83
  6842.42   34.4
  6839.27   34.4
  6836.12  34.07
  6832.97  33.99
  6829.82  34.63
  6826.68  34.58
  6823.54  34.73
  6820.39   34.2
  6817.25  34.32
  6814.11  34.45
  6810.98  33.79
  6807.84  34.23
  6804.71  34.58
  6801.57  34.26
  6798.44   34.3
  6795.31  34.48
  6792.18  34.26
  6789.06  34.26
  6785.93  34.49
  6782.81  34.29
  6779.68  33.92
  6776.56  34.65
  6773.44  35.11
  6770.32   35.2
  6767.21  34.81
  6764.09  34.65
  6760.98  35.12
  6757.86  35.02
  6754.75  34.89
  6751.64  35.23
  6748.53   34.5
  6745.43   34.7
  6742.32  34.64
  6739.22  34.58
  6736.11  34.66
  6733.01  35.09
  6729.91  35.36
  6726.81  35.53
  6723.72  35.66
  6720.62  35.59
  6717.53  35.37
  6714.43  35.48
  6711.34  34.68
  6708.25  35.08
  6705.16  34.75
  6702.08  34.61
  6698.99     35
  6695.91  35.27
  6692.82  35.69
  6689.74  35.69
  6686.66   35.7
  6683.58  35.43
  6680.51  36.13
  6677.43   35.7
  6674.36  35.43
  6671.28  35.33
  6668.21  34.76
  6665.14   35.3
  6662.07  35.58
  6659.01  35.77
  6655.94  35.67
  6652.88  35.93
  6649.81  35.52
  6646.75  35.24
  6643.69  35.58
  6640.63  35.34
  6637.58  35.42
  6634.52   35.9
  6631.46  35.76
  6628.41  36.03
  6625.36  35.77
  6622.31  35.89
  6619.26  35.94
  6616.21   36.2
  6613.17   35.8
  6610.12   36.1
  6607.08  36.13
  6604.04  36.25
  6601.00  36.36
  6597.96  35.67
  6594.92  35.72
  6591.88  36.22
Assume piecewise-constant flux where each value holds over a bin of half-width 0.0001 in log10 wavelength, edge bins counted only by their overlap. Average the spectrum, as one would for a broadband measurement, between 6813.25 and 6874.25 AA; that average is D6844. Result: 34.1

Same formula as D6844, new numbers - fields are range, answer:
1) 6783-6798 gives 34.4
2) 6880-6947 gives 33.6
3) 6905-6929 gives 33.7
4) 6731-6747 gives 34.8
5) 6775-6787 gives 34.3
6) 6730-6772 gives 34.9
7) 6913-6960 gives 33.4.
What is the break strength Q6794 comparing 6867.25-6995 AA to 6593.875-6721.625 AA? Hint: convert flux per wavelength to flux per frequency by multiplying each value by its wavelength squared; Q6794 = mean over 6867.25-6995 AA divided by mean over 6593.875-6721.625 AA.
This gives 1.02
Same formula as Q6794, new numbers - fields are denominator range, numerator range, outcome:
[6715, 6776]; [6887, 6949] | 1.01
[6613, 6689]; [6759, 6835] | 1.01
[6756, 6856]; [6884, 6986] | 1.01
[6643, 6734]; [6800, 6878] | 1.01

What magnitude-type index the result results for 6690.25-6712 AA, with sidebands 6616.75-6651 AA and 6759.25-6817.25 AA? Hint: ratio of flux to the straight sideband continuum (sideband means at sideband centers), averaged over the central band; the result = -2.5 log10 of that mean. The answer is 0.003 mag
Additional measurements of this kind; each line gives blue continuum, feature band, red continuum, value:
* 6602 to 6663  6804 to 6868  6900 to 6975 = 0.000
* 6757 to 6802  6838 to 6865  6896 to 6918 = 0.004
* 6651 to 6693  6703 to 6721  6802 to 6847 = 0.004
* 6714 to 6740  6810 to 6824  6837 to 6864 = 0.003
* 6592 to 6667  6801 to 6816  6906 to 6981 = 0.004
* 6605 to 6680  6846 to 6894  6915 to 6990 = 0.005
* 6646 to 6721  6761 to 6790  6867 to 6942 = 0.001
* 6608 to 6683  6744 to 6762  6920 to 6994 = -0.003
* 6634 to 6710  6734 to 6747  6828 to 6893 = 0.006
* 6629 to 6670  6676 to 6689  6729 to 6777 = -0.013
